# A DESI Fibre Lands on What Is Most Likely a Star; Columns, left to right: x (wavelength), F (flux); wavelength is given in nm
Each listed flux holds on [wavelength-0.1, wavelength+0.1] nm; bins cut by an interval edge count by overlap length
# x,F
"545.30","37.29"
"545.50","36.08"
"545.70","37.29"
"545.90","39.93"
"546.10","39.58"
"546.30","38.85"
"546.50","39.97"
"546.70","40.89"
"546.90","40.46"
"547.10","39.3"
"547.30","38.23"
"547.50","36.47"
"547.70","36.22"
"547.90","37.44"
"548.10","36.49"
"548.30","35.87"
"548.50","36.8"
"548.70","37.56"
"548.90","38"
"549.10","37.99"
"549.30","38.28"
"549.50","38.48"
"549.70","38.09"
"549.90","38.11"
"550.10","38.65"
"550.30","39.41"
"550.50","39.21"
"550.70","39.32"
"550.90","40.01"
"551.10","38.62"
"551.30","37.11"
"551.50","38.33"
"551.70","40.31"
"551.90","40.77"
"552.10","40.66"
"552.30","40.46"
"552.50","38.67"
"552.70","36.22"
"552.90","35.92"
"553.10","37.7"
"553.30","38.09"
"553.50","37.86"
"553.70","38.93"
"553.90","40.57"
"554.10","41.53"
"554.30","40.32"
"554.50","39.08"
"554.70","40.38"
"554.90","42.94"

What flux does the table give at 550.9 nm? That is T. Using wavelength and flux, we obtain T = 40.01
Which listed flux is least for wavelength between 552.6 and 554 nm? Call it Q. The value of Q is 35.92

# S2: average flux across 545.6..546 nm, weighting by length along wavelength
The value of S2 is 38.6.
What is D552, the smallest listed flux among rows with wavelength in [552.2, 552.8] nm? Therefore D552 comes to 36.22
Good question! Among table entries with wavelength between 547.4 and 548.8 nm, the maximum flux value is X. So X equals 37.56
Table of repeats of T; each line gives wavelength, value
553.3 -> 38.09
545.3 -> 37.29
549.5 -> 38.48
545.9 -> 39.93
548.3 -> 35.87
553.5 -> 37.86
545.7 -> 37.29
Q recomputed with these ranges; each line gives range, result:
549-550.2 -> 37.99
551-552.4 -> 37.11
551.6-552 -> 40.31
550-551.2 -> 38.62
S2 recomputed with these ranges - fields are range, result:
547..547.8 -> 37.6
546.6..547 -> 40.7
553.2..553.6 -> 38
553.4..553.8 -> 38.4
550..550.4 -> 39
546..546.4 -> 39.2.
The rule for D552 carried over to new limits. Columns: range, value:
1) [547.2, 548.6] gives 35.87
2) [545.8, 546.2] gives 39.58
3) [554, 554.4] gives 40.32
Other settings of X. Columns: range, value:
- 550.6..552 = 40.77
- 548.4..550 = 38.48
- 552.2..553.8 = 40.46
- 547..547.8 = 39.3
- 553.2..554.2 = 41.53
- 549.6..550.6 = 39.41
